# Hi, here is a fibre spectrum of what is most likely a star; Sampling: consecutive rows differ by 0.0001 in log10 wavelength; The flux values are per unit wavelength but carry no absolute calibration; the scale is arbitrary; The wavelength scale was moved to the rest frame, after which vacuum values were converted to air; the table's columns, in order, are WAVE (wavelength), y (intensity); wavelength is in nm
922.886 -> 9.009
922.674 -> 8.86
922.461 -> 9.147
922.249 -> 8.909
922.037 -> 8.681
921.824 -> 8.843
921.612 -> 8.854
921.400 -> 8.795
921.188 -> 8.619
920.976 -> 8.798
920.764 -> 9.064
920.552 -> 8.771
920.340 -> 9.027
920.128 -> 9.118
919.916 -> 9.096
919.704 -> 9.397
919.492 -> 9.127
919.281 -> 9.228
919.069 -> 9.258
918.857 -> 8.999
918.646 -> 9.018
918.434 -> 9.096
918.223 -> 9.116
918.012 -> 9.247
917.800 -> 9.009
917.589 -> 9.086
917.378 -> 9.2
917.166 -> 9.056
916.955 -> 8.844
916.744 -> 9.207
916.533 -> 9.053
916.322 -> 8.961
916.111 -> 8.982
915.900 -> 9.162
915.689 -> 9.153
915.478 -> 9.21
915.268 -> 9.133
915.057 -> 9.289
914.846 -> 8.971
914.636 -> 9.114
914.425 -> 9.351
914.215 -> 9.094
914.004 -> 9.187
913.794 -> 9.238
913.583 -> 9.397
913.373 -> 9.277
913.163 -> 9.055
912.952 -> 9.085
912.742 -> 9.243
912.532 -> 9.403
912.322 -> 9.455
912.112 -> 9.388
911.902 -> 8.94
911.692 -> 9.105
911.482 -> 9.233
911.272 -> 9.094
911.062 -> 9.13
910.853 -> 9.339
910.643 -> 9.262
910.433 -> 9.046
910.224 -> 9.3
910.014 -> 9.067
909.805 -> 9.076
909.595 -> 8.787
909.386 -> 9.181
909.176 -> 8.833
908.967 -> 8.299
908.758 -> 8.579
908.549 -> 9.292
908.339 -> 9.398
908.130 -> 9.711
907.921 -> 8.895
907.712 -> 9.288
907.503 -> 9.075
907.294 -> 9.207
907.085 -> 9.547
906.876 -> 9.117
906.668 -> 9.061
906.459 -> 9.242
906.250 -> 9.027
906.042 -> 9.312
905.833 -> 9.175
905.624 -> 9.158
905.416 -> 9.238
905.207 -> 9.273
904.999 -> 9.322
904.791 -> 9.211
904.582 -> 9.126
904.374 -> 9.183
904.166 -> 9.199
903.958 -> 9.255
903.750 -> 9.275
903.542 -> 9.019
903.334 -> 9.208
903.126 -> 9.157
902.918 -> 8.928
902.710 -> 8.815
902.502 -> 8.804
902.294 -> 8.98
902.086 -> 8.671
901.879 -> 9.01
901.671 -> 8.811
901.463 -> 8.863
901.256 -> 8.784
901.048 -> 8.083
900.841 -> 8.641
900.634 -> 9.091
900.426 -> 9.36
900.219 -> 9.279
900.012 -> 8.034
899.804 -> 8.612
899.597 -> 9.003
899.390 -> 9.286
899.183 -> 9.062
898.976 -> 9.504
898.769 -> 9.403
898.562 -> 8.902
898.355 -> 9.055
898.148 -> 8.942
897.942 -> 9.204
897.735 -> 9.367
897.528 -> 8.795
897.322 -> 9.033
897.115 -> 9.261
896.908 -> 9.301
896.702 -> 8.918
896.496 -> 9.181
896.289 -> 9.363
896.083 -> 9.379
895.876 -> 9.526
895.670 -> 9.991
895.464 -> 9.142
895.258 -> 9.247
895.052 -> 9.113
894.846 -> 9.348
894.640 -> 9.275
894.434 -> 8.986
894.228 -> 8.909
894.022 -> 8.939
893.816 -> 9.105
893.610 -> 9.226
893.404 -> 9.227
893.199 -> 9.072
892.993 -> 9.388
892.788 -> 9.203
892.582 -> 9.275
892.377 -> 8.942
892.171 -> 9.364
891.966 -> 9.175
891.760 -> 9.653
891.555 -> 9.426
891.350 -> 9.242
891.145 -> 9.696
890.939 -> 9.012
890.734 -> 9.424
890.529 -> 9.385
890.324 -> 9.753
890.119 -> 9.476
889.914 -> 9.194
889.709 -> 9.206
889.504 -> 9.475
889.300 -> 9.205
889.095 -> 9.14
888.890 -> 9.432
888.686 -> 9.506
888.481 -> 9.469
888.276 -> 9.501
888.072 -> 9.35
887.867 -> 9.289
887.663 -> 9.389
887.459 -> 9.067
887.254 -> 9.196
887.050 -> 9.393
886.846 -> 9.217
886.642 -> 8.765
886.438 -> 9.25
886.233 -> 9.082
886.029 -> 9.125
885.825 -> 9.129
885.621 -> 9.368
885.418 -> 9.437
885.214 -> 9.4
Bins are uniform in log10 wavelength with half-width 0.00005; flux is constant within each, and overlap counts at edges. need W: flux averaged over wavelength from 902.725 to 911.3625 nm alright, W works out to 9.14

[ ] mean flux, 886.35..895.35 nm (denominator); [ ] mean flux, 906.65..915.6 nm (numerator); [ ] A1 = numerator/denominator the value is 1.0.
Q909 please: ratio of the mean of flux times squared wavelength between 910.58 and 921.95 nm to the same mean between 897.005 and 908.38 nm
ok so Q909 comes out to 1.0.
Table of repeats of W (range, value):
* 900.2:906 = 9.03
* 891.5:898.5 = 9.21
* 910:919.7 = 9.16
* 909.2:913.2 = 9.16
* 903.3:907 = 9.19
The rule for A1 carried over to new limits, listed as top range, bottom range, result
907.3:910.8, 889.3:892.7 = 0.97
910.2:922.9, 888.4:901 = 0.99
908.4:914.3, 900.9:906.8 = 1.01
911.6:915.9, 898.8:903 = 1.04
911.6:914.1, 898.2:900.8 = 1.02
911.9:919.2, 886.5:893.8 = 0.98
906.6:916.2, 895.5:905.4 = 1.01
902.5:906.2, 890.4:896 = 0.99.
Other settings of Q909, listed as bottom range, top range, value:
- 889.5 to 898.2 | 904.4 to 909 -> 1.02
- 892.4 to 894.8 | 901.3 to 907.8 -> 1.02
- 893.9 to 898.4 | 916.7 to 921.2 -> 1.04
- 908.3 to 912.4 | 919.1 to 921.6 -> 1.01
